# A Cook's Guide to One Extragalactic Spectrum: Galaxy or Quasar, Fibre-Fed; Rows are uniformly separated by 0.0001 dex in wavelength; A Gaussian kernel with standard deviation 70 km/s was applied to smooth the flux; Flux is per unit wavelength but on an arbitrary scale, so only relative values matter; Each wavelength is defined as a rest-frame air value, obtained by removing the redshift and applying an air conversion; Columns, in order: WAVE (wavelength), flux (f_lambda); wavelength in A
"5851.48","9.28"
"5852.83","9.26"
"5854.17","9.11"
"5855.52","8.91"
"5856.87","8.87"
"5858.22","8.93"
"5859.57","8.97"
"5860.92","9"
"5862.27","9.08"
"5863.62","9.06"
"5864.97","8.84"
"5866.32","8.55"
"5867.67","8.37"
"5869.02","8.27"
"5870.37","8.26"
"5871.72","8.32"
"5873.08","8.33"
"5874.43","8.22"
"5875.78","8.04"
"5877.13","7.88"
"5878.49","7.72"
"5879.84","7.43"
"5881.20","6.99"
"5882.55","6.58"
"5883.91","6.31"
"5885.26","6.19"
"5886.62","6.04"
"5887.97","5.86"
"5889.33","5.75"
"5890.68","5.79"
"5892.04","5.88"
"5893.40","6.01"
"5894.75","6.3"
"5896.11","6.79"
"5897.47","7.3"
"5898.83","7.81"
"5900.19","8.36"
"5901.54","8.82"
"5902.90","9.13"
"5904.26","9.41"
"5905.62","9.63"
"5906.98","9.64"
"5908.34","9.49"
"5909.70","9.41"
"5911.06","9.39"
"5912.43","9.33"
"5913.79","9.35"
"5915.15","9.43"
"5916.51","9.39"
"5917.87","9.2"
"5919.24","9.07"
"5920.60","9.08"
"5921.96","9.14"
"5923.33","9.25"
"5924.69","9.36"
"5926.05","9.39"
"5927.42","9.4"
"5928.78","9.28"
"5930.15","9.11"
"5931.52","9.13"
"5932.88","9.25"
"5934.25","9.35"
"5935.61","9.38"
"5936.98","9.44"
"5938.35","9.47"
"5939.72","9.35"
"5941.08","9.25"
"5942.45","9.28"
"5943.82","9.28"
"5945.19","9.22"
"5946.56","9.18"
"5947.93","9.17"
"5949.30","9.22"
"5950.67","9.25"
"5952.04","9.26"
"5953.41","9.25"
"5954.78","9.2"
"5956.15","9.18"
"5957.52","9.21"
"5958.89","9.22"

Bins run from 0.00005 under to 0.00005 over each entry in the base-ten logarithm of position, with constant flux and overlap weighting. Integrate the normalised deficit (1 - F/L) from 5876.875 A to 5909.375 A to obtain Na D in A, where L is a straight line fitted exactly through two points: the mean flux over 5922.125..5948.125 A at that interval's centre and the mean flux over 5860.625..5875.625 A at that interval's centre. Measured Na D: 5.3 A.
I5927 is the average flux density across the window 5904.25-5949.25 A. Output 9.31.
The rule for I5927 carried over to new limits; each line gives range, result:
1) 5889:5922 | 8.37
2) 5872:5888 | 7.21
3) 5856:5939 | 8.38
